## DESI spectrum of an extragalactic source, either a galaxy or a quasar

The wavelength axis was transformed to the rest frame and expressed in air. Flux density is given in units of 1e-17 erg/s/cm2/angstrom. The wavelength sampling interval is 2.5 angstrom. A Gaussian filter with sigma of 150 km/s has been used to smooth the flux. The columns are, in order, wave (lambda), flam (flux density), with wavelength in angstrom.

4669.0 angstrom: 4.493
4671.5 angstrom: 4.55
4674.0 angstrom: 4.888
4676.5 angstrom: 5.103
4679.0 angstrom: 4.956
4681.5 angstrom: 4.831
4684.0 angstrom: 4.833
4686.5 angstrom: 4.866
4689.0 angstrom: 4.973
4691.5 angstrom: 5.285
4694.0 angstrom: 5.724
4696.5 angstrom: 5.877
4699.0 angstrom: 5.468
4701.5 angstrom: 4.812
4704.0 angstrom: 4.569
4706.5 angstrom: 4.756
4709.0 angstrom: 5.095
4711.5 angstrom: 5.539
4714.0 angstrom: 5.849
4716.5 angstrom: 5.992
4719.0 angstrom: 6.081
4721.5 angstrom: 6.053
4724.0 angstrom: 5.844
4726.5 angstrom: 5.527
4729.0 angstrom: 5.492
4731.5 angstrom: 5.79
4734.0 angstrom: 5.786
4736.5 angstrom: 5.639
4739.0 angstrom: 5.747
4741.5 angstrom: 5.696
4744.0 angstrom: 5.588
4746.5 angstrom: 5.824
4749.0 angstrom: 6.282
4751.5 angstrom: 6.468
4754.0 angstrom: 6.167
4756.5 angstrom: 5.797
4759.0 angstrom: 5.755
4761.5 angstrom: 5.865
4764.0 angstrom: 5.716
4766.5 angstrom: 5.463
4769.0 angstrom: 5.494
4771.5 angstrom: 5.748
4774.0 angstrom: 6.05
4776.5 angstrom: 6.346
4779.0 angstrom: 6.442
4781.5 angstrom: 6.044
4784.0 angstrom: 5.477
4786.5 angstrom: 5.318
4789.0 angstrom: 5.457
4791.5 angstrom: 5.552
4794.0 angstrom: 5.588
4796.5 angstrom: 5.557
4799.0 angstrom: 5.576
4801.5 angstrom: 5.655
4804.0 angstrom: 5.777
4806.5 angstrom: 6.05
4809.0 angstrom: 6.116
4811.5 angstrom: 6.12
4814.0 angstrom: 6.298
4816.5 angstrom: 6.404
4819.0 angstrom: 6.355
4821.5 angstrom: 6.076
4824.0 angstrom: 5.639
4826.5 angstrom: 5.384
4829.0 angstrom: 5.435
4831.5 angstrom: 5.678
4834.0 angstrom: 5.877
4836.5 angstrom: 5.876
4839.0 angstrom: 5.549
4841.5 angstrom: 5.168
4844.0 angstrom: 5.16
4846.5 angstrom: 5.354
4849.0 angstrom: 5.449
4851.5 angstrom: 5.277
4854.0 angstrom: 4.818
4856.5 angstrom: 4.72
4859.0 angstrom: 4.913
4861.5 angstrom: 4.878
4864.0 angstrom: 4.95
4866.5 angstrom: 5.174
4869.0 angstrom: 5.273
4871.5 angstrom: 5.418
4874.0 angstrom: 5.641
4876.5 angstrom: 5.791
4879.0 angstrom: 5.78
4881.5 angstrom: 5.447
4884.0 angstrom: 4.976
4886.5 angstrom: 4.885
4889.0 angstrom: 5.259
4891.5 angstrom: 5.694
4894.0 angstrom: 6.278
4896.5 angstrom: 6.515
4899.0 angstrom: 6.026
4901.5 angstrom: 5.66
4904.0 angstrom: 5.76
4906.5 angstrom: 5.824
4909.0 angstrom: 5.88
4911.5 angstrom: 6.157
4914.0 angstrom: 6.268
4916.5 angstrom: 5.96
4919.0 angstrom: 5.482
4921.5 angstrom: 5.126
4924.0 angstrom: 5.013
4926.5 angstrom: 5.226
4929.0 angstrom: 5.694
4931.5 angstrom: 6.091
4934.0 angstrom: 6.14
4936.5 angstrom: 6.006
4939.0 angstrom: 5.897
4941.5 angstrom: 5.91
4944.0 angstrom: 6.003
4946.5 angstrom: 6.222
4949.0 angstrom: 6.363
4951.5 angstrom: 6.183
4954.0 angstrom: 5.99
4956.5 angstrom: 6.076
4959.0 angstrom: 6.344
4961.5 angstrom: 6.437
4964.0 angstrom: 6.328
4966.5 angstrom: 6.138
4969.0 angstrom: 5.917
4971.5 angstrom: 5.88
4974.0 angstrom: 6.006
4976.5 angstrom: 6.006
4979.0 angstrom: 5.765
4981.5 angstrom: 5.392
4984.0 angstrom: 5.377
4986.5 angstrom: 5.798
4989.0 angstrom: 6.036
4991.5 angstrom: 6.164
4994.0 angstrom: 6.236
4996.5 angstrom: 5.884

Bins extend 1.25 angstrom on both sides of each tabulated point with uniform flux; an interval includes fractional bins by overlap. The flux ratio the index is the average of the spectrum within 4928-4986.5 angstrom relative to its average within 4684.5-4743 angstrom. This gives 1.1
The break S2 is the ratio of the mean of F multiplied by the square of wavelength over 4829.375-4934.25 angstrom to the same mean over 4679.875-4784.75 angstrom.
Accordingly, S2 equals 1.04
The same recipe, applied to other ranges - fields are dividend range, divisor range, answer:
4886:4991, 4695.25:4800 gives 1.12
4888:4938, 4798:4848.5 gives 1.04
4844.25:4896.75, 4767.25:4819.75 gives 0.94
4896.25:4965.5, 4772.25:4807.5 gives 1.09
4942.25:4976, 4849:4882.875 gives 1.22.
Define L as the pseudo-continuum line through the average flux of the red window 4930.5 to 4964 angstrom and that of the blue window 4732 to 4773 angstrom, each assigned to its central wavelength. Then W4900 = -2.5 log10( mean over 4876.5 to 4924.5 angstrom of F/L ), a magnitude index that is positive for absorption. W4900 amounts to 0.07 mag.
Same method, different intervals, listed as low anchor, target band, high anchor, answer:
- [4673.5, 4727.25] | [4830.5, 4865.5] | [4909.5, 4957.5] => 0.08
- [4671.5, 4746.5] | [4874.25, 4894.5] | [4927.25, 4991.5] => 0.06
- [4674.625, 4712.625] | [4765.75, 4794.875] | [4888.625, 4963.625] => -0.07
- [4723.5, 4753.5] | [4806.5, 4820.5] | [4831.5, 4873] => -0.15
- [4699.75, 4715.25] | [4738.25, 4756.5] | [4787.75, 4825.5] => -0.10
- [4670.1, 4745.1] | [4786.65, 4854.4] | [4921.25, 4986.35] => -0.01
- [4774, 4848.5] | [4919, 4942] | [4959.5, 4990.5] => 0.04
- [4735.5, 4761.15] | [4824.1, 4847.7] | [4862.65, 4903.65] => 0.03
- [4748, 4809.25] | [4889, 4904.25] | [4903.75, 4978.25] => -0.01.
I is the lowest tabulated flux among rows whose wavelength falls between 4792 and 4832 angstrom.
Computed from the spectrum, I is 5.384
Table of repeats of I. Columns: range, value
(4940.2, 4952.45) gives 5.91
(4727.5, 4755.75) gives 5.492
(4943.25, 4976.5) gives 5.88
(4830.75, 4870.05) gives 4.72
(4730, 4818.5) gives 5.318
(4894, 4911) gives 5.66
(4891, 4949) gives 5.013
